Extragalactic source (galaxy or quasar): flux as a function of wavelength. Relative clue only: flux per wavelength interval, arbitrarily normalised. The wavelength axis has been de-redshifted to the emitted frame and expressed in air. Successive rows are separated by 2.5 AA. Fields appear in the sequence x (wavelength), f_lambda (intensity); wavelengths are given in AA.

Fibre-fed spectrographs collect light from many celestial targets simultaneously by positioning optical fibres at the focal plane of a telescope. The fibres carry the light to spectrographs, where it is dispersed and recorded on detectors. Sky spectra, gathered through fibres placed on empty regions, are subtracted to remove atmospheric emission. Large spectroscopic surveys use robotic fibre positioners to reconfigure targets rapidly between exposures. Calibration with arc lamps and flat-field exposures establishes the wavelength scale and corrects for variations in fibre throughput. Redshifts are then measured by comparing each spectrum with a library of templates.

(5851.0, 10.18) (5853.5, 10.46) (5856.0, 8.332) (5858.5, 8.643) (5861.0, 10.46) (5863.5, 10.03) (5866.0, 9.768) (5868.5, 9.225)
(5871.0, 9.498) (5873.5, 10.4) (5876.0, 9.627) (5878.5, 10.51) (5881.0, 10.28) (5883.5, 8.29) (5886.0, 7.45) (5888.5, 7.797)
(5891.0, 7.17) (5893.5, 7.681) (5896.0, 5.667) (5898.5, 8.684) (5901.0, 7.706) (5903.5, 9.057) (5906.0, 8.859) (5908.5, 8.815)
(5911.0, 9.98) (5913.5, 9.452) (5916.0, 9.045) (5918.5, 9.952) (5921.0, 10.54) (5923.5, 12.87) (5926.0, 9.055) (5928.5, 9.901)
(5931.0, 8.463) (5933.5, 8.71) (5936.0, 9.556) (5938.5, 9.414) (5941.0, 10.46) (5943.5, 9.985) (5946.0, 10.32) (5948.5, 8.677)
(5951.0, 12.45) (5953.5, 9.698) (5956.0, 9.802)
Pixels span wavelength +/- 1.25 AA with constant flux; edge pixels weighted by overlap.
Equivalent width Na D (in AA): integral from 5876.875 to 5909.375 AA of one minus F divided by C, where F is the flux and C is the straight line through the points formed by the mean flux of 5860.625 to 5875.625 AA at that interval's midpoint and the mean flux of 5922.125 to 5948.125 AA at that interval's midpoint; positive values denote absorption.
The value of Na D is 5.0 AA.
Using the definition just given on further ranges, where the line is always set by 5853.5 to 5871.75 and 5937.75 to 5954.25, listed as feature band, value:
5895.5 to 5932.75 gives 2.5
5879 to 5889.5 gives 1.1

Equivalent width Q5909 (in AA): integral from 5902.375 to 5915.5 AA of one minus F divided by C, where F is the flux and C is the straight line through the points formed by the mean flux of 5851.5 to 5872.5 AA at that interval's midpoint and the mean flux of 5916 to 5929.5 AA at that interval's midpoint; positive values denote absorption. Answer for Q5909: 1.2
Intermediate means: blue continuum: 9.58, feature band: 9.22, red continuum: 10.3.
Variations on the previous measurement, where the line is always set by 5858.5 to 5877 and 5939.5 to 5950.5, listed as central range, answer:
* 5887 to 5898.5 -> 3.0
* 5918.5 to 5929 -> -0.6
